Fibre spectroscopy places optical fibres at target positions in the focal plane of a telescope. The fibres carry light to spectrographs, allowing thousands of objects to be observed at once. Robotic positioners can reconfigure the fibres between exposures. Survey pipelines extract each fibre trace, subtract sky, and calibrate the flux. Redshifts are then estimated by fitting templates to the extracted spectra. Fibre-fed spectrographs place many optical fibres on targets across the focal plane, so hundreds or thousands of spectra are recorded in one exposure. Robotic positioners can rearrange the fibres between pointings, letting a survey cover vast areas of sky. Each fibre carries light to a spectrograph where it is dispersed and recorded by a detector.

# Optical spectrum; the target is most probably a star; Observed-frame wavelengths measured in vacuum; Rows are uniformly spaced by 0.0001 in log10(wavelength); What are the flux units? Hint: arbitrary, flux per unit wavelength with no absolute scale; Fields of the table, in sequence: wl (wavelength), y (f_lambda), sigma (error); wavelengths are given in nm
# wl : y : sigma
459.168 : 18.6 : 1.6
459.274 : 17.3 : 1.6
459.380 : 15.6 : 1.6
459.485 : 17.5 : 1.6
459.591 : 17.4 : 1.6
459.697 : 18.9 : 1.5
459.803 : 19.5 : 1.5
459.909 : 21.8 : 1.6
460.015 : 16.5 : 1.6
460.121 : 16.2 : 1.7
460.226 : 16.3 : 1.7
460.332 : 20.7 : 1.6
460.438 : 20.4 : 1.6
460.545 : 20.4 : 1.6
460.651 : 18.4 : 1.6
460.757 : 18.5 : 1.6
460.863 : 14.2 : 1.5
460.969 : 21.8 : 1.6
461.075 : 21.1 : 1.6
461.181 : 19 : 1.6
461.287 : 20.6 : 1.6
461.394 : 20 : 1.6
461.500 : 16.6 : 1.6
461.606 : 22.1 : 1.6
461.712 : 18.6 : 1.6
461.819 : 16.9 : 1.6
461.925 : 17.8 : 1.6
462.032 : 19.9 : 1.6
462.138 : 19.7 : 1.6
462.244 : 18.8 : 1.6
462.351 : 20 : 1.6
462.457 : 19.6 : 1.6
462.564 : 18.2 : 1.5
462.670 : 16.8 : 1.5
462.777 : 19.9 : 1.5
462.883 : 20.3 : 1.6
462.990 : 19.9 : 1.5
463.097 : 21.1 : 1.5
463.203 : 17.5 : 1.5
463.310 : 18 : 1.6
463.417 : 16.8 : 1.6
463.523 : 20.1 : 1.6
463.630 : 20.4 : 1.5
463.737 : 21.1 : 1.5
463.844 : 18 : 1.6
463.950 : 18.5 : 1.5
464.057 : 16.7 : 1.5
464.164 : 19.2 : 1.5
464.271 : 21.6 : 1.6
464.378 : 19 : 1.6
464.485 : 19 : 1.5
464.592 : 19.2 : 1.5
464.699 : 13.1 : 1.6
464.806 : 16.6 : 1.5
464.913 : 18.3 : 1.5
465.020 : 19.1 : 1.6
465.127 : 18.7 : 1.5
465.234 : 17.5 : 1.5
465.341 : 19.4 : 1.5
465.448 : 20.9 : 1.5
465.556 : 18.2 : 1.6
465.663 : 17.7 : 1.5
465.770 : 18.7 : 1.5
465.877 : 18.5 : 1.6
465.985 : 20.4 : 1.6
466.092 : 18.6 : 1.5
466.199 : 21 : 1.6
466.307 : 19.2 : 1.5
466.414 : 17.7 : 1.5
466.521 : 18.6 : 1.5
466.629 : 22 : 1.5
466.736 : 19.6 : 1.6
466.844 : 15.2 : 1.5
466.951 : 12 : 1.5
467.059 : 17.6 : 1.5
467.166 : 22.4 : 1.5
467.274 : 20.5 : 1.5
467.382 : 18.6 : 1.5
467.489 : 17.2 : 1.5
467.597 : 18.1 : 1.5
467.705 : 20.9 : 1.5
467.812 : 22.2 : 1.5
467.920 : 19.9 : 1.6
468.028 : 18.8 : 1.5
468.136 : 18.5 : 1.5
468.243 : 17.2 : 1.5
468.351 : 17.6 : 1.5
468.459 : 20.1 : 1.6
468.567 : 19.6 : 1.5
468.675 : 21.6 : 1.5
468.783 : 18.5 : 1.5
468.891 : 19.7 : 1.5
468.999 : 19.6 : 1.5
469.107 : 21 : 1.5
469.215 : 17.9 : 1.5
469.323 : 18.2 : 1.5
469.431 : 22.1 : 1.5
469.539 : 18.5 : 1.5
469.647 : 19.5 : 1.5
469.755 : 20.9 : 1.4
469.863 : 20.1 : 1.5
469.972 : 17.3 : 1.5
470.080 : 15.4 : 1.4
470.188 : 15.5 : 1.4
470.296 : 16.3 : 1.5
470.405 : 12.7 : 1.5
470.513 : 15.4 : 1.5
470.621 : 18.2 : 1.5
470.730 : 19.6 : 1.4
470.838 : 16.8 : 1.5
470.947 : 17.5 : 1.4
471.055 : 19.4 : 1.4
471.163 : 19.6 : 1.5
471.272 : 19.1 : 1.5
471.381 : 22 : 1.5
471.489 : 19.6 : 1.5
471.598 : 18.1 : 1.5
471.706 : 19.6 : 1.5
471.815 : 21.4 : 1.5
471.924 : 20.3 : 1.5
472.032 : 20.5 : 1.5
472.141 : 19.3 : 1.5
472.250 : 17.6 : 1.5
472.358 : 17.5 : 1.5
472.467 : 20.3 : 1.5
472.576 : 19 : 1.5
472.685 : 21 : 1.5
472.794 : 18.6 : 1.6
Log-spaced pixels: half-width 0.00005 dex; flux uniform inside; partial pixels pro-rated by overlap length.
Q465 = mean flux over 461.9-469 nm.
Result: 18.9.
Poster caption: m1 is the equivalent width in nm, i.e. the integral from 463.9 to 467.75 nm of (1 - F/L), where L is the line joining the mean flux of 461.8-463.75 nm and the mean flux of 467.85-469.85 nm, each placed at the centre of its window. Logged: 0.13 nm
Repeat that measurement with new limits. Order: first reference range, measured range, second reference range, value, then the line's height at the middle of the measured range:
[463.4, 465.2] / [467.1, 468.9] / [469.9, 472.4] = -0.106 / 18.4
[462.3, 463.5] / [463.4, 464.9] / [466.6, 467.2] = 0.005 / 18.6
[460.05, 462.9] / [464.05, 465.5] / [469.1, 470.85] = 0.004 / 18.6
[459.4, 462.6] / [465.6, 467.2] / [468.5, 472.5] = 0.024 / 18.8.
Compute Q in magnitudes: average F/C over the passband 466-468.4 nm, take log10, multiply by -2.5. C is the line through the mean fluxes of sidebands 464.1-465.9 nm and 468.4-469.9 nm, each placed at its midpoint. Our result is 0.02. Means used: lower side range 18.5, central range 18.8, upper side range 19.8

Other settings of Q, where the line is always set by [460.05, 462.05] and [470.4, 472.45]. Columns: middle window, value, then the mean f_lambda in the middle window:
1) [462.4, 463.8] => -0.02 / 19.2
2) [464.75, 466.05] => 0.01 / 18.7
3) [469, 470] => -0.04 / 19.6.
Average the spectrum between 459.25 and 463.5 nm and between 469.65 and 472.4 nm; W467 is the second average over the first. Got 1.0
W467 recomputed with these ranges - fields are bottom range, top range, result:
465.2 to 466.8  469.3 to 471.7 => 0.95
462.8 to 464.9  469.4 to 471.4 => 0.96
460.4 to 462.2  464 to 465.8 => 0.96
